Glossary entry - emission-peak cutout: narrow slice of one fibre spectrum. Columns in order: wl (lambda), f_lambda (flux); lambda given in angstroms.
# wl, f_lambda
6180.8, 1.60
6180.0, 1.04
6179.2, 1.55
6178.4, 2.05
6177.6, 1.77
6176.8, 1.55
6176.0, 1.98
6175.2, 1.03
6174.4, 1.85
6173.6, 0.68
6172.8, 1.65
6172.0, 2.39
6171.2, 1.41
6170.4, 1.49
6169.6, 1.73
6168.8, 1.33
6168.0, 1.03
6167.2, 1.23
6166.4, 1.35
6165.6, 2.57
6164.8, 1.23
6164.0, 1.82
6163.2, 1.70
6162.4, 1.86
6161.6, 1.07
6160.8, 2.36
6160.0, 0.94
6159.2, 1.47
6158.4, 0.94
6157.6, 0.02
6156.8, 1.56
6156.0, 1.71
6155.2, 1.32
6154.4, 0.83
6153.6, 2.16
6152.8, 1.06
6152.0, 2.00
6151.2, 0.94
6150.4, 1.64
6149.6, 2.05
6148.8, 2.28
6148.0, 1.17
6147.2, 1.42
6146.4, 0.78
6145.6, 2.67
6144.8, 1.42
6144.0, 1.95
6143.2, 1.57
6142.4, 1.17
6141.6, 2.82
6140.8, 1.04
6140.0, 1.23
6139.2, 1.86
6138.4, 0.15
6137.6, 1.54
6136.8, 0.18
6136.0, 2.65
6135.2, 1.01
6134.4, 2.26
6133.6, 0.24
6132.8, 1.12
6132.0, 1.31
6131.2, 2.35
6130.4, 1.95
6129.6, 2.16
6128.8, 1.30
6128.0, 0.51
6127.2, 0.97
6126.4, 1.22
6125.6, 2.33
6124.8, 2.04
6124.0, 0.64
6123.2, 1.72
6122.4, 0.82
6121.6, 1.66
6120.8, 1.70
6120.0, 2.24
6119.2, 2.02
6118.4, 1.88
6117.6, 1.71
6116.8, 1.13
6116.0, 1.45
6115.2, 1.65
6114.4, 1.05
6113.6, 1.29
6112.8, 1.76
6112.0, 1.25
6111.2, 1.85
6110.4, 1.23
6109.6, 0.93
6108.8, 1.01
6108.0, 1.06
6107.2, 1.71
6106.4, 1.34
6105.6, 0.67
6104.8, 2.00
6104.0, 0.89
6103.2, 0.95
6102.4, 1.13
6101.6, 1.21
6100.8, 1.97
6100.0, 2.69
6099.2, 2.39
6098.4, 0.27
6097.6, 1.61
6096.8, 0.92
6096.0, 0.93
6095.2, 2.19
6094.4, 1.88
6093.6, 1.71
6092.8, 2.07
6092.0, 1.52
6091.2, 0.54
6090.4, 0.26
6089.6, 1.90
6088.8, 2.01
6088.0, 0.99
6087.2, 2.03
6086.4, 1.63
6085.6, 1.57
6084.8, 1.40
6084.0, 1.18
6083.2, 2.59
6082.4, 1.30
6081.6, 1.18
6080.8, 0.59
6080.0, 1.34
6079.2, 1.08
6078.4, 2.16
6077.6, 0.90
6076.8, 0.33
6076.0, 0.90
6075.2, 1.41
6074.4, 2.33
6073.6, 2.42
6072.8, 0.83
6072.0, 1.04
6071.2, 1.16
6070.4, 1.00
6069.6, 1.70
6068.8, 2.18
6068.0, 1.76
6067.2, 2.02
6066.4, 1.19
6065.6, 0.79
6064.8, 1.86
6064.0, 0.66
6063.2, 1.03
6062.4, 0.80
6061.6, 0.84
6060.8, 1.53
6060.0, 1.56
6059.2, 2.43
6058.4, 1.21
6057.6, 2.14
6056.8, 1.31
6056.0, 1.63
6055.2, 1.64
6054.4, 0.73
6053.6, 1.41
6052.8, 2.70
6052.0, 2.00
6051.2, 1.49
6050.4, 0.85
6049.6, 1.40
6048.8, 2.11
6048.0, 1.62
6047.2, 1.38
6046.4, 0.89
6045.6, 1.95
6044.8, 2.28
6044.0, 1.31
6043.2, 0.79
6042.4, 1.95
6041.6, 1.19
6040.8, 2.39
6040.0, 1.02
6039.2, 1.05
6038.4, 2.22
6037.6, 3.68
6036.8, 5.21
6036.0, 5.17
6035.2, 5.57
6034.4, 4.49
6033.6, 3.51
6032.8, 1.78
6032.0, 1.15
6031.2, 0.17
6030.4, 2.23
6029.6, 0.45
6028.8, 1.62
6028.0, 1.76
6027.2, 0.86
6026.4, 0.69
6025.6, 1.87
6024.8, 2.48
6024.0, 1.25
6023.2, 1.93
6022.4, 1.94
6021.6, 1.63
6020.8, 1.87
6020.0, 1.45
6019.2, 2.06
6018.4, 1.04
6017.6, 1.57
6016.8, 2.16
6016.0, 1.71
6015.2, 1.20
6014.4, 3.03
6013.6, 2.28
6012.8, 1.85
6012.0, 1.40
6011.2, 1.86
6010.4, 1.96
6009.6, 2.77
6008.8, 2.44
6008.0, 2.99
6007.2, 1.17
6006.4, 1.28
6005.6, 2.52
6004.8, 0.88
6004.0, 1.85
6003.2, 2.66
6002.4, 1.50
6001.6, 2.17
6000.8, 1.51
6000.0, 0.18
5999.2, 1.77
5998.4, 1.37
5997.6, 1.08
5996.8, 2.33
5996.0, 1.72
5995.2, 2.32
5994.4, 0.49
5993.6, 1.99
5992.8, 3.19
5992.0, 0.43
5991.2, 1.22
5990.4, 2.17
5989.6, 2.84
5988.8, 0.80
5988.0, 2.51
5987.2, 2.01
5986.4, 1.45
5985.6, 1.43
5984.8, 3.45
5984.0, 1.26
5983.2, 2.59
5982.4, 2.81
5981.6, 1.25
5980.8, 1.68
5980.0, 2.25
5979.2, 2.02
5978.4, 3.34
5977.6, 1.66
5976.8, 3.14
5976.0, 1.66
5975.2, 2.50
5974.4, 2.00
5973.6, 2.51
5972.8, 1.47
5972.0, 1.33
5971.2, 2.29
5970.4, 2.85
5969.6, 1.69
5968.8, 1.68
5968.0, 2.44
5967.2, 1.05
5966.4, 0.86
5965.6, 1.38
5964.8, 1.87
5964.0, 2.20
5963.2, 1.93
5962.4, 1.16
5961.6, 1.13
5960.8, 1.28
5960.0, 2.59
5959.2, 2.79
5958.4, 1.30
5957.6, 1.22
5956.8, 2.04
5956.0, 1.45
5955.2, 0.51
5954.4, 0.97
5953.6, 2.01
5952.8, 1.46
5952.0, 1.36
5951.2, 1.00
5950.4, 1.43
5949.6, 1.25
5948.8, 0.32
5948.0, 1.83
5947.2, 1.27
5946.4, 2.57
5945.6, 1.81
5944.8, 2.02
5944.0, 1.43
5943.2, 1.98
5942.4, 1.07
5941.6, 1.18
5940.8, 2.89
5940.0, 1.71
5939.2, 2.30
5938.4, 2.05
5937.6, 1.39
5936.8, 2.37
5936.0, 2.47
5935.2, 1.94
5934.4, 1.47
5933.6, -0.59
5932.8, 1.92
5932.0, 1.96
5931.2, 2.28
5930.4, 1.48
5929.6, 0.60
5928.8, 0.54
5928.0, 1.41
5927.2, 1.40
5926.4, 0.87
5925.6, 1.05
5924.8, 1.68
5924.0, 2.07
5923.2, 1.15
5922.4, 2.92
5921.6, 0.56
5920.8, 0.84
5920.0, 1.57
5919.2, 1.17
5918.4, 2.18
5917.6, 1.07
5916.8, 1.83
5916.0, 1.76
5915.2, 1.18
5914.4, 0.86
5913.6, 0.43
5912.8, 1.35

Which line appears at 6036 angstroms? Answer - [O III]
